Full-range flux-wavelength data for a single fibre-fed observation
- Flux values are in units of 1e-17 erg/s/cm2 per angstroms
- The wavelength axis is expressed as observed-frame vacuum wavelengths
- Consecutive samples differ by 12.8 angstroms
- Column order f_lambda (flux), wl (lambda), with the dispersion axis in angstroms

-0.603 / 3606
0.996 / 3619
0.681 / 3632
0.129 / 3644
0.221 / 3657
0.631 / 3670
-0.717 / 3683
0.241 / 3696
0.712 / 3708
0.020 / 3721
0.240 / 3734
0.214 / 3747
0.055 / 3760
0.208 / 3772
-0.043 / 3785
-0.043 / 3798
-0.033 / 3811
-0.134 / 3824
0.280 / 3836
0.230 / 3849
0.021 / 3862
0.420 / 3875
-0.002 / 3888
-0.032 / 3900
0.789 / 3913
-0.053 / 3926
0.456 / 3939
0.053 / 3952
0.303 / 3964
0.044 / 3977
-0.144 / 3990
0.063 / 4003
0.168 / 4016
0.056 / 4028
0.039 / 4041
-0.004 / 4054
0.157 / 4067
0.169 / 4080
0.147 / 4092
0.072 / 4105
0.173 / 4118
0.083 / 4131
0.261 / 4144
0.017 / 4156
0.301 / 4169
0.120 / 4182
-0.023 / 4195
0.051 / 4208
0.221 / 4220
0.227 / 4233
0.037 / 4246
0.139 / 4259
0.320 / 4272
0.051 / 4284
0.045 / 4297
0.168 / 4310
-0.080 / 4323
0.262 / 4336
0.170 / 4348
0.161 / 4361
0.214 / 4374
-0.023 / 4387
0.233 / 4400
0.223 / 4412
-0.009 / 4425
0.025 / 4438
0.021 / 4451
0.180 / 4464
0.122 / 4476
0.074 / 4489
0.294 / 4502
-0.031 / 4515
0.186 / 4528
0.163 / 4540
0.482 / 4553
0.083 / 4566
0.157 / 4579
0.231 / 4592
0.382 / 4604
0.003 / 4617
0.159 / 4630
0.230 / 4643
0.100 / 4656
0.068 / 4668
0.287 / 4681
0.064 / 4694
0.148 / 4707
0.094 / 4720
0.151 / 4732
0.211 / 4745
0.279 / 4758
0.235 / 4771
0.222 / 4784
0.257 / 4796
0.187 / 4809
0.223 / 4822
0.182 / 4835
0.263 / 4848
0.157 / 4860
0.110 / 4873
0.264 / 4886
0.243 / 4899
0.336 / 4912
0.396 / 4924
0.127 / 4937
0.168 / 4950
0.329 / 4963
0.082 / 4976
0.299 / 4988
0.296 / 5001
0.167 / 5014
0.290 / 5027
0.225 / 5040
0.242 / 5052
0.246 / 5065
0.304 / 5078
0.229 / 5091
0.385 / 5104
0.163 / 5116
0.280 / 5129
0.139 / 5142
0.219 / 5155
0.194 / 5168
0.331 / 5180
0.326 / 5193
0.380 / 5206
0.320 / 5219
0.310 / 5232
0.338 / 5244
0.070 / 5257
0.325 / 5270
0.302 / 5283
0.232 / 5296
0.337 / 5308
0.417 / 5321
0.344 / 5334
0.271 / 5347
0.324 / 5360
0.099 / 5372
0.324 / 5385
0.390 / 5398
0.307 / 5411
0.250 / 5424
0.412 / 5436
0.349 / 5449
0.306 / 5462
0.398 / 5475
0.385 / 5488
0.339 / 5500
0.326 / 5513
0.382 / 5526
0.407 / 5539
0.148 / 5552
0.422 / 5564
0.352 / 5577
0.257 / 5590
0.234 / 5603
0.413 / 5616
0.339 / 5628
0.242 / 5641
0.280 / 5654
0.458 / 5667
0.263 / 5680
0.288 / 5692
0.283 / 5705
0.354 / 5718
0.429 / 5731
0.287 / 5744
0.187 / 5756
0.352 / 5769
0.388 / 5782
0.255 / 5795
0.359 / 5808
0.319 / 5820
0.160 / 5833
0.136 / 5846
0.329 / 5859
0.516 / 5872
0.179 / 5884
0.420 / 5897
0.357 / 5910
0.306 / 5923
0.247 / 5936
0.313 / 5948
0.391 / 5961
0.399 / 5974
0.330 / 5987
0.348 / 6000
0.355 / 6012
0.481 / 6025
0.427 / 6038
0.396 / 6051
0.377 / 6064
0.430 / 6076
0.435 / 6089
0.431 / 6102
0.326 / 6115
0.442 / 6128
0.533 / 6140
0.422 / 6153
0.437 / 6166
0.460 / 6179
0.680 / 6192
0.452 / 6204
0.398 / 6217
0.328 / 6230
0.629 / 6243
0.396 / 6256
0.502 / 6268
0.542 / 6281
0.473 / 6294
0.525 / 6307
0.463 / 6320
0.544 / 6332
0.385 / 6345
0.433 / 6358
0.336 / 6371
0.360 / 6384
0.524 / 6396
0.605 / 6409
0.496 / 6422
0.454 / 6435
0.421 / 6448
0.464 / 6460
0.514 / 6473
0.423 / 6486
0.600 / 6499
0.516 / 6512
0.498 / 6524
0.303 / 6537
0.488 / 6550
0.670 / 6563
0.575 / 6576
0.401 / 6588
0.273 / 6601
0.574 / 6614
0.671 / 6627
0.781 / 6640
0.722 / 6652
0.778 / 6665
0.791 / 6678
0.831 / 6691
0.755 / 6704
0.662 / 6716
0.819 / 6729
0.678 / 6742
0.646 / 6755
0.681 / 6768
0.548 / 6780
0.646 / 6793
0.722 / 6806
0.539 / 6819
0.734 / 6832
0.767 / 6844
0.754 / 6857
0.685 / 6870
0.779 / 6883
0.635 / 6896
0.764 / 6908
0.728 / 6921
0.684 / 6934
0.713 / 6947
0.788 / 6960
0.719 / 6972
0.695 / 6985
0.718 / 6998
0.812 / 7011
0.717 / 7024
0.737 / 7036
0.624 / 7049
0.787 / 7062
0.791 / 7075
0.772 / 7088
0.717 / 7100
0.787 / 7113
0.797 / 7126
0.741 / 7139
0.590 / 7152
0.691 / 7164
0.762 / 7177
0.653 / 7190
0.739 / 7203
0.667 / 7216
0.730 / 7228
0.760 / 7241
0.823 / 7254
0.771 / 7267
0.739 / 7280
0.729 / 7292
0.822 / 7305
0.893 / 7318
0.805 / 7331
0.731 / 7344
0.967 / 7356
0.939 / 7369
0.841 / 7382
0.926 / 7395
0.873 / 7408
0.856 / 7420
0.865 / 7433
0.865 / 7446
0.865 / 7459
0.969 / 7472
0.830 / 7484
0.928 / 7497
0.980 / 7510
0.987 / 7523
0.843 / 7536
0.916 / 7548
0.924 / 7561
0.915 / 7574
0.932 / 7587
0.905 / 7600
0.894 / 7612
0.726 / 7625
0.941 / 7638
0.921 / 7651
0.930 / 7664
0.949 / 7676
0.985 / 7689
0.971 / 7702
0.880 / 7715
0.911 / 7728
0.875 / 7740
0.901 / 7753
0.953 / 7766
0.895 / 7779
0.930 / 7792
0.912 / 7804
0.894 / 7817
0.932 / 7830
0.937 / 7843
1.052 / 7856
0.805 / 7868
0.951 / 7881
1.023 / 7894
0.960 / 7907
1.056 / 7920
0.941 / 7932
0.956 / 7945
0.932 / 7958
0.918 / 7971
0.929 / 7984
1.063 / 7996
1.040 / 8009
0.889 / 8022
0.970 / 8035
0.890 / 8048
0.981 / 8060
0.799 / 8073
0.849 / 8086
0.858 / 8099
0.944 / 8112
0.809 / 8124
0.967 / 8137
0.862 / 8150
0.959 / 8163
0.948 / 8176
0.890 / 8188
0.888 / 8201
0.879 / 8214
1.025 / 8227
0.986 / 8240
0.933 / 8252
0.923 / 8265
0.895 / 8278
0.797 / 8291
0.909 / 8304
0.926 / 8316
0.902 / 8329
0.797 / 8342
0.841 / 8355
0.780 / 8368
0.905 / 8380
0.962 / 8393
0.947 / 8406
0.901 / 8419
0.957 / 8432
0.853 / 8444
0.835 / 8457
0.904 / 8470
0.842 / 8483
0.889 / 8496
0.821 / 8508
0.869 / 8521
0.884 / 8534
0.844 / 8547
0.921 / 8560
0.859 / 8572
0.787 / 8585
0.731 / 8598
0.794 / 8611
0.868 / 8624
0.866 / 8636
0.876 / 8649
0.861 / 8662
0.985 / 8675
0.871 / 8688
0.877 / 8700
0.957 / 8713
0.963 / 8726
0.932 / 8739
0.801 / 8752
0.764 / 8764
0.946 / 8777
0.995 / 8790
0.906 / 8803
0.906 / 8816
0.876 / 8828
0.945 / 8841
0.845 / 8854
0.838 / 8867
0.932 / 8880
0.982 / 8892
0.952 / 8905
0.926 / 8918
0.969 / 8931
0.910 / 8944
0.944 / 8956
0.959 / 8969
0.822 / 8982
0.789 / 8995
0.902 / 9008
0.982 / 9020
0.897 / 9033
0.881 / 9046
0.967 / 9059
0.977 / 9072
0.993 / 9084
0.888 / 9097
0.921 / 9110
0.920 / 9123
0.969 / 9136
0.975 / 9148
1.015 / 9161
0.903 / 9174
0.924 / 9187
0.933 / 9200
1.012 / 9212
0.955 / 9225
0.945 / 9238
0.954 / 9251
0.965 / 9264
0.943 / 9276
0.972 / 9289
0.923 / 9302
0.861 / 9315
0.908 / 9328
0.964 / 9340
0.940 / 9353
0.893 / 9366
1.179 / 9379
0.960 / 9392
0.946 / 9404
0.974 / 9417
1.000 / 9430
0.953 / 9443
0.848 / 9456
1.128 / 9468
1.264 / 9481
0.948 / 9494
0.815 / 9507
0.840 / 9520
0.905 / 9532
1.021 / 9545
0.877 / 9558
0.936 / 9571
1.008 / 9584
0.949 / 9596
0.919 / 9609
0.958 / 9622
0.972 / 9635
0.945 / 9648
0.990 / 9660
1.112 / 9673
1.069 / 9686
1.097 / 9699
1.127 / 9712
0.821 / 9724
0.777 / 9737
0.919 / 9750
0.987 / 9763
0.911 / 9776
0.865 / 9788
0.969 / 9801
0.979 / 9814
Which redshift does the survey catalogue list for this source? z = 0.662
